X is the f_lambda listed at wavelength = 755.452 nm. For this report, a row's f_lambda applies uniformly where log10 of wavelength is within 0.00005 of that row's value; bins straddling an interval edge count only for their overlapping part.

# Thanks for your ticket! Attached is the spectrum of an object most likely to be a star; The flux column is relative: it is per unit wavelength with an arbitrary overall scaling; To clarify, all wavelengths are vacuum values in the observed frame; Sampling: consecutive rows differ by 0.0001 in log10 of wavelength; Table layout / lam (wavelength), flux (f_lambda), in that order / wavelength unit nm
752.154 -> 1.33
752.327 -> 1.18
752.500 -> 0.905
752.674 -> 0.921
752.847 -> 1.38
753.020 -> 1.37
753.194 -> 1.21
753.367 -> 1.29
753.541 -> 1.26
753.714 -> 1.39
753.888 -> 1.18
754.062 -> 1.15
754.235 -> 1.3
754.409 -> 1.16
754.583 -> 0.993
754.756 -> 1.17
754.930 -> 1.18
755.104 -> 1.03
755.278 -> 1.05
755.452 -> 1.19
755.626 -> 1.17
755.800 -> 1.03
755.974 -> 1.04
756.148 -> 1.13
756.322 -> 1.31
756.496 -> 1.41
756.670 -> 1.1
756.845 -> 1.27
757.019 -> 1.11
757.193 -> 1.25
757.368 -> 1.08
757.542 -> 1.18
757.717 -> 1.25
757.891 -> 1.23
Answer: 1.19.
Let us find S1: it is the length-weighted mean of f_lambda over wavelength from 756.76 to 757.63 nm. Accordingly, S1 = 1.18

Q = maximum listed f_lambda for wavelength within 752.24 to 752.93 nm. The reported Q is 1.38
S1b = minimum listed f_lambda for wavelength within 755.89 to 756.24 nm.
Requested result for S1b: 1.04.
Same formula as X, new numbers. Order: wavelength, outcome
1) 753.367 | 1.29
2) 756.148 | 1.13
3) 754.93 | 1.18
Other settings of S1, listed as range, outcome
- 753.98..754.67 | 1.15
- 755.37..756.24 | 1.11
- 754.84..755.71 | 1.12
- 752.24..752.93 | 1.1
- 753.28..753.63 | 1.28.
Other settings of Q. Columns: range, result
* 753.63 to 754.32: 1.39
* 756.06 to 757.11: 1.41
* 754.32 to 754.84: 1.17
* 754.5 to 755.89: 1.19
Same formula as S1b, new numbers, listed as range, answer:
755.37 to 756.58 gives 1.03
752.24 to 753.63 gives 0.905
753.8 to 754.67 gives 0.993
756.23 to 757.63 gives 1.08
